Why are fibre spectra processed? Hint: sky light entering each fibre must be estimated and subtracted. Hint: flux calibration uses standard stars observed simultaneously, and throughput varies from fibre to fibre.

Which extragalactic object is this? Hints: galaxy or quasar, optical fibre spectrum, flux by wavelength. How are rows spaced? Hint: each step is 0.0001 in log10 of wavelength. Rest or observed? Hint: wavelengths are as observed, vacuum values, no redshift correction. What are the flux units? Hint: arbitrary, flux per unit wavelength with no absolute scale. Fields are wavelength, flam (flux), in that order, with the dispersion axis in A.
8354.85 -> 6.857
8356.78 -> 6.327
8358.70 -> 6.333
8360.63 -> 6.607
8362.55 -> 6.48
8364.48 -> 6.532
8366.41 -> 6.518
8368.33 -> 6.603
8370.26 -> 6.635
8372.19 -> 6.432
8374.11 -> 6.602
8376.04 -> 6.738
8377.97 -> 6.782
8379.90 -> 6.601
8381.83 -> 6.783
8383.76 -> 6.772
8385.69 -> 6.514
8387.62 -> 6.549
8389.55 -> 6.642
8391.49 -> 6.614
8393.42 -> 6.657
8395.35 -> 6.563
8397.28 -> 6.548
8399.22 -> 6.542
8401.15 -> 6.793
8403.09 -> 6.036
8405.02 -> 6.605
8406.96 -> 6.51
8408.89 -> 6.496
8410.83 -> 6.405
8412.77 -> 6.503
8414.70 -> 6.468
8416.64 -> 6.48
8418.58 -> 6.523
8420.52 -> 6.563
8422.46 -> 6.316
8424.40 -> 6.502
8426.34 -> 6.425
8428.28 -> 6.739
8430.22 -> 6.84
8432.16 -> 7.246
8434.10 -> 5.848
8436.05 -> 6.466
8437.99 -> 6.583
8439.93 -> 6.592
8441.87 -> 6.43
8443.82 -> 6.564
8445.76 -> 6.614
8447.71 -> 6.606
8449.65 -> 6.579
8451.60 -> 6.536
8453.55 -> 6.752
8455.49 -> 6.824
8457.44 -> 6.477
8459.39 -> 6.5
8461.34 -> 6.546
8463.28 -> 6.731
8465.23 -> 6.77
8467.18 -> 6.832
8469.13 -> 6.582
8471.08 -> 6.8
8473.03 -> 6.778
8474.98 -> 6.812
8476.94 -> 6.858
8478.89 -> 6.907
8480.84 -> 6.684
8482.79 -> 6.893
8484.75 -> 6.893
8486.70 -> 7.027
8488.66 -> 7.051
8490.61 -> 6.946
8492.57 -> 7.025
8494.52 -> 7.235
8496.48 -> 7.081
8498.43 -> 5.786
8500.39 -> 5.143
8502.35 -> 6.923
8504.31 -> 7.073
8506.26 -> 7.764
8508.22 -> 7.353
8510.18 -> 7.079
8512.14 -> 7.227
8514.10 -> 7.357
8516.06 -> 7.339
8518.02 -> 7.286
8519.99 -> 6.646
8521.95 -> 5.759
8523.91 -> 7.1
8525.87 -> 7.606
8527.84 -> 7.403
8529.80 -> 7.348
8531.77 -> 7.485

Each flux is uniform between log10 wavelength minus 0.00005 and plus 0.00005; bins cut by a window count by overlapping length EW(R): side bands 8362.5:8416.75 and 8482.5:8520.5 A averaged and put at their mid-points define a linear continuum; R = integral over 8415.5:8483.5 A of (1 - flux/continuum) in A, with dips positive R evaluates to 1.5 A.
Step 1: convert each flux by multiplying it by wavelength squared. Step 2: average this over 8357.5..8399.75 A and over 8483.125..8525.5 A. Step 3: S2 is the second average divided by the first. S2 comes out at 1.08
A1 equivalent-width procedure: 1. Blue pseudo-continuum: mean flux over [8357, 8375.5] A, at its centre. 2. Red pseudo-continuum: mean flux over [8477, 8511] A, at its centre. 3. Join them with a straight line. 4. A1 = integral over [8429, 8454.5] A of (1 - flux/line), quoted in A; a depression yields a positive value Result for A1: 0.5 A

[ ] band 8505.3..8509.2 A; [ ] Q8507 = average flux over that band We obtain 7.55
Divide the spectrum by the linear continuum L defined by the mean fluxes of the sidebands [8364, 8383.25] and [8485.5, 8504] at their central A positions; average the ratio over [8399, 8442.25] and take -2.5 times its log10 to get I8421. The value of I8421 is 0.02 mag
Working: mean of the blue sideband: 6.63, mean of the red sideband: 6.71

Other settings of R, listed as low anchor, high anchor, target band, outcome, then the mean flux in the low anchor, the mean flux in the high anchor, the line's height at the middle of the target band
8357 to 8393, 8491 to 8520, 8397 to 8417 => 0.6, 6.59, 6.96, 6.68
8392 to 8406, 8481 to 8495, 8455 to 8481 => 0.6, 6.54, 6.98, 6.88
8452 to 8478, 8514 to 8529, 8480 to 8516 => -0.1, 6.71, 7.05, 6.91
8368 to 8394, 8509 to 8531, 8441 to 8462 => 0.9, 6.64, 7.11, 6.88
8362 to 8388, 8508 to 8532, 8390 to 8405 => 0.3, 6.61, 7.13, 6.69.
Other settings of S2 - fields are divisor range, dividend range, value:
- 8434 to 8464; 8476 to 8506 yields 1.05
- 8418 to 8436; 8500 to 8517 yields 1.10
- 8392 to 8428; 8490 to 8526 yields 1.09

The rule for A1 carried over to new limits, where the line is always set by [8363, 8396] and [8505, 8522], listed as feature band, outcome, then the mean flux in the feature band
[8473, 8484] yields 0.3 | 6.82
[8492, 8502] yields 0.9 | 6.46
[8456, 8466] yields 0.5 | 6.61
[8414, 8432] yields 0.6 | 6.57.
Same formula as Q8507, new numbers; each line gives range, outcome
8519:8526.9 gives 6.77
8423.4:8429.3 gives 6.56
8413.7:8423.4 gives 6.47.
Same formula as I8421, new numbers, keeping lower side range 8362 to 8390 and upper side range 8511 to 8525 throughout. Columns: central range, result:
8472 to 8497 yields -0.01 mag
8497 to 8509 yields 0.04 mag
